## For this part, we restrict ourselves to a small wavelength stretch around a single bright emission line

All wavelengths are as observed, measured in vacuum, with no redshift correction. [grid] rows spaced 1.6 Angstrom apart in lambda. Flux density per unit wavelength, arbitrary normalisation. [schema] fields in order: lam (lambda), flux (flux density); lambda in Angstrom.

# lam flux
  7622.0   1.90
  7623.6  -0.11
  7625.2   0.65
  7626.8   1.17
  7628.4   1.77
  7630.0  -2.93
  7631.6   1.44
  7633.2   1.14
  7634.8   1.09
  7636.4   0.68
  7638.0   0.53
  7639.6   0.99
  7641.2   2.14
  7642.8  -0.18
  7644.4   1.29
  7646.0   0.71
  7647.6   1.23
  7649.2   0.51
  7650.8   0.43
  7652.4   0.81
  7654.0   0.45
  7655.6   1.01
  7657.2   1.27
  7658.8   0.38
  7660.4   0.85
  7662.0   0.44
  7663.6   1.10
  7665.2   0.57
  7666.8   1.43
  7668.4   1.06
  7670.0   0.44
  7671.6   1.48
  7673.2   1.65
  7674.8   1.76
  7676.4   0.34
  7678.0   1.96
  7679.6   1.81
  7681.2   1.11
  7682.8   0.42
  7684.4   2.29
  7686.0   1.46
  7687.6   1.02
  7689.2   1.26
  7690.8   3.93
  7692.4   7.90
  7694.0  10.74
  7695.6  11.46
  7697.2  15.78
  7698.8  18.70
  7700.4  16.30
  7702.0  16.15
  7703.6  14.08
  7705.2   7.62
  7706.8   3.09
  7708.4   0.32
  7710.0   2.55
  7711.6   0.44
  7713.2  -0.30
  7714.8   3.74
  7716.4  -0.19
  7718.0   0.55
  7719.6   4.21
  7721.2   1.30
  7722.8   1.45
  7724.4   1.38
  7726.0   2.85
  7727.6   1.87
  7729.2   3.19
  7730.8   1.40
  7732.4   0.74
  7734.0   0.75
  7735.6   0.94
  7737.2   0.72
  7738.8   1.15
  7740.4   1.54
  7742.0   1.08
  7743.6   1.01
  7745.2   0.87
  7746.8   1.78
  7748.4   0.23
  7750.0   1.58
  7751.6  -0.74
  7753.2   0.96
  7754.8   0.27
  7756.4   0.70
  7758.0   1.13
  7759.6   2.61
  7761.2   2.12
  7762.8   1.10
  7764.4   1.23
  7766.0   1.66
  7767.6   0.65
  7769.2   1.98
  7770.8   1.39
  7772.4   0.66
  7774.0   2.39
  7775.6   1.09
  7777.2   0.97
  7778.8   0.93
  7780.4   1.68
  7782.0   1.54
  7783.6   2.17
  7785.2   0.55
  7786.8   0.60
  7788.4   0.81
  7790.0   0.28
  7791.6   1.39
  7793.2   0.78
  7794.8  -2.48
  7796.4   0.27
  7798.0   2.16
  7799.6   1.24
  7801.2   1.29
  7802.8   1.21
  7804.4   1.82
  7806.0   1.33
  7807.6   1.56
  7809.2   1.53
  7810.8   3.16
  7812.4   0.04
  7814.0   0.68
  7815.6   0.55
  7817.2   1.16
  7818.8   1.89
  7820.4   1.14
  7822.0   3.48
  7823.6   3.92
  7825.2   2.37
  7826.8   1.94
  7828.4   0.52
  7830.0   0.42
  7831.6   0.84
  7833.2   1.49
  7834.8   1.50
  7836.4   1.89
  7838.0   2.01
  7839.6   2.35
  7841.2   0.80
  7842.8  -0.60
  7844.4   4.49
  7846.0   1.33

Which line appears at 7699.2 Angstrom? [O II] 3727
